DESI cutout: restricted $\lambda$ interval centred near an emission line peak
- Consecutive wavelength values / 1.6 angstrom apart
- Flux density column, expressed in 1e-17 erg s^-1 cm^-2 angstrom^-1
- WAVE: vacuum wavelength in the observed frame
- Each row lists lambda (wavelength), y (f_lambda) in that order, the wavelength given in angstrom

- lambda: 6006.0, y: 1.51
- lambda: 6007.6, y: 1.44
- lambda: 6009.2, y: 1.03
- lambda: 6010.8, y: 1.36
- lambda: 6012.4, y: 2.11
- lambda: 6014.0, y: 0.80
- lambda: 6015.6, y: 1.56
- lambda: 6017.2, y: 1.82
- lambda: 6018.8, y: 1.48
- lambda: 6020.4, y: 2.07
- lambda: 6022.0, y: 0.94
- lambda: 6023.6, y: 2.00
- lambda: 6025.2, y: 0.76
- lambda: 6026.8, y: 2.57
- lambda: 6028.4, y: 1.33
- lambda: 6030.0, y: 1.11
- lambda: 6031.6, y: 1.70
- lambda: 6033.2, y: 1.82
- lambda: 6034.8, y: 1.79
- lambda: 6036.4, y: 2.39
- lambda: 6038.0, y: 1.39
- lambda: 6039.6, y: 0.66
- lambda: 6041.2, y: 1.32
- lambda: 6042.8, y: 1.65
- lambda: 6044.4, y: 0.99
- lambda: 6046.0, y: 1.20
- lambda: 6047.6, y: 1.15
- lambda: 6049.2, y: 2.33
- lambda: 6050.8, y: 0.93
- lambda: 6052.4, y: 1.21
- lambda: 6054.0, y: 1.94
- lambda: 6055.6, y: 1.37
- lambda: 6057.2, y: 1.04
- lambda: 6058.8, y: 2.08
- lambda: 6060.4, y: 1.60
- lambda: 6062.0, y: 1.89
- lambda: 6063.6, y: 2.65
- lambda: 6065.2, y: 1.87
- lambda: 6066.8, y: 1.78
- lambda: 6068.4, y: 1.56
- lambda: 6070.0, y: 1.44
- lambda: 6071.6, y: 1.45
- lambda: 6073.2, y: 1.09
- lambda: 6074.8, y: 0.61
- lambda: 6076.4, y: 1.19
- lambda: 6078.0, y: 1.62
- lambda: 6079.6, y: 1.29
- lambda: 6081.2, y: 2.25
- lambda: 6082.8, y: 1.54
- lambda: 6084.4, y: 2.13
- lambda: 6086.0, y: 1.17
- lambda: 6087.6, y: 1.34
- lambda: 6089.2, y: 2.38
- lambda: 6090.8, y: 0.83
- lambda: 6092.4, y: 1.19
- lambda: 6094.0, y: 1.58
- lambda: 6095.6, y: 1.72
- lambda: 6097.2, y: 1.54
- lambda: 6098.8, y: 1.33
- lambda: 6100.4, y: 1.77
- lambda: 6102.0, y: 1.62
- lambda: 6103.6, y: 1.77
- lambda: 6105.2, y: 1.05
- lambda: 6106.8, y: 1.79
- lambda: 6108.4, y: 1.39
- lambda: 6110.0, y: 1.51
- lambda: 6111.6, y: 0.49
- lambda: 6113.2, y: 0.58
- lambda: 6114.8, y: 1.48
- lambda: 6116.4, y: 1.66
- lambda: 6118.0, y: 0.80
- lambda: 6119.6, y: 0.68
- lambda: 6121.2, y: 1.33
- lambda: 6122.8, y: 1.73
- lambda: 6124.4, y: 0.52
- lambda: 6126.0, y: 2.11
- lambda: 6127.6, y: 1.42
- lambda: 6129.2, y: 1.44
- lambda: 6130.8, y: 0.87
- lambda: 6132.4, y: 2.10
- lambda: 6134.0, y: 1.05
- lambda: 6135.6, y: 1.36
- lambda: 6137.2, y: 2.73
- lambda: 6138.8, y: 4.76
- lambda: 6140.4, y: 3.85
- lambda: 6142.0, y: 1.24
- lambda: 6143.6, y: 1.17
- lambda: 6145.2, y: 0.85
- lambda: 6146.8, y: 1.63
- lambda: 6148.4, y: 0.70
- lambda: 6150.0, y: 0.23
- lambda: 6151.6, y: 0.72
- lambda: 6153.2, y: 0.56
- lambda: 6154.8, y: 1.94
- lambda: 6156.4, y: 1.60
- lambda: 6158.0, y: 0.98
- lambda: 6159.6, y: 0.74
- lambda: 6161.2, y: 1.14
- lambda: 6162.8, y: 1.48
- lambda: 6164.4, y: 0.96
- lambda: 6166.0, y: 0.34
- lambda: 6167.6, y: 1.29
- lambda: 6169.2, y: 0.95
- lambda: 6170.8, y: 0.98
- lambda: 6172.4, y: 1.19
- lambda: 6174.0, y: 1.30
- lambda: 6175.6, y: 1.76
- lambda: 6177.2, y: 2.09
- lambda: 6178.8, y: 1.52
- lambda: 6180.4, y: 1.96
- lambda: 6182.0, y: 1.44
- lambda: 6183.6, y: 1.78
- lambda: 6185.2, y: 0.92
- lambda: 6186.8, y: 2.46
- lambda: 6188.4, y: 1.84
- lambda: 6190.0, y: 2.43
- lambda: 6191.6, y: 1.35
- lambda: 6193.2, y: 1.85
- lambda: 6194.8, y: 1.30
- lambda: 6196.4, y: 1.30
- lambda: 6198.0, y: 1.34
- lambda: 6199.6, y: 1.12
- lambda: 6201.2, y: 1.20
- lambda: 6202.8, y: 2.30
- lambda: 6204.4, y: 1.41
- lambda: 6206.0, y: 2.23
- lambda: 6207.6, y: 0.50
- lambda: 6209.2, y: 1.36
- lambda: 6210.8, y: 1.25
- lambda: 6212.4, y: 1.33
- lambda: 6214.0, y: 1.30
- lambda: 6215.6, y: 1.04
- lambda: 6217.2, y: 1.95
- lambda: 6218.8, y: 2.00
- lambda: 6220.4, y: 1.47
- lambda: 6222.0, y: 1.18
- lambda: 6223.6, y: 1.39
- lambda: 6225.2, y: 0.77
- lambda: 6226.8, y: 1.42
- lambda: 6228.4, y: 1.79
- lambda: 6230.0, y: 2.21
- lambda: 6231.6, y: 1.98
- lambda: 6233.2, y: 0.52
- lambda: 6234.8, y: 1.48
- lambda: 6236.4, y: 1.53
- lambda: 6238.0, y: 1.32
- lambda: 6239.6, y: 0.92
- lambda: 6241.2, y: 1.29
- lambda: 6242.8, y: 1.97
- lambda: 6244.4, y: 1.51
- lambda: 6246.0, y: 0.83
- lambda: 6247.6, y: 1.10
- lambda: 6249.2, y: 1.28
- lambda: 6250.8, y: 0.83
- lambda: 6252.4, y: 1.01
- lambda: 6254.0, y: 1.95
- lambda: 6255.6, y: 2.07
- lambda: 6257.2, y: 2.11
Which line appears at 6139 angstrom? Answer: H-beta 4861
